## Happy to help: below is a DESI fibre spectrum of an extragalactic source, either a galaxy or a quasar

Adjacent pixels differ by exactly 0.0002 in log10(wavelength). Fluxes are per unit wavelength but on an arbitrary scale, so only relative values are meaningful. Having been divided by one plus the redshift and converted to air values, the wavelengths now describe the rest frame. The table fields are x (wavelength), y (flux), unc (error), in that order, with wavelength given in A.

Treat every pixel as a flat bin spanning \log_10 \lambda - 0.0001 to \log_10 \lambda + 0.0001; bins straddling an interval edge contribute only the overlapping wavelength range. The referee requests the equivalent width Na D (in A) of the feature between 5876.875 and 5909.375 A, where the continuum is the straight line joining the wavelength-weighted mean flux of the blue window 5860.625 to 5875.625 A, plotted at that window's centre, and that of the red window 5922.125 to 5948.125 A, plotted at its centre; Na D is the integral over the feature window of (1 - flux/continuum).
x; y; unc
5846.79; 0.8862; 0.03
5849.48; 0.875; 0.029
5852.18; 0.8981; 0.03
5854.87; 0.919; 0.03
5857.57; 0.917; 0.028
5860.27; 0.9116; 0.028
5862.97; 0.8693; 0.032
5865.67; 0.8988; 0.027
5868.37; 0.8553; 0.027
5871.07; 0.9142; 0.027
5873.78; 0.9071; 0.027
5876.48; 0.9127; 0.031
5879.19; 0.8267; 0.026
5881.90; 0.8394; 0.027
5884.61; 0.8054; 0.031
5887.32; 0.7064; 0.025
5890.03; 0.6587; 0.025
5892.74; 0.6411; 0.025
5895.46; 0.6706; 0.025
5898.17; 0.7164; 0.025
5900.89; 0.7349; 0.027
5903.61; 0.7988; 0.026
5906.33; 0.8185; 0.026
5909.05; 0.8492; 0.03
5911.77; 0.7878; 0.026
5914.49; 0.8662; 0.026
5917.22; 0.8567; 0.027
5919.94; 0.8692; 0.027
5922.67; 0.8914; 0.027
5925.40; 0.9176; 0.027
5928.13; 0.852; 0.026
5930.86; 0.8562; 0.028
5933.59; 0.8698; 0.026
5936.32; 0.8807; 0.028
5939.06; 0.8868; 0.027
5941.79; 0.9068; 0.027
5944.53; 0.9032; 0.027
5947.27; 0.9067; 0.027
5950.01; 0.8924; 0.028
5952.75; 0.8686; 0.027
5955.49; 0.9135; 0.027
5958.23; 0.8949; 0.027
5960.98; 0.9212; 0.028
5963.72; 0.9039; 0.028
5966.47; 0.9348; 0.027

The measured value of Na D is 4.8 A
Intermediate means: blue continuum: 0.892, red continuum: 0.887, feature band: 0.757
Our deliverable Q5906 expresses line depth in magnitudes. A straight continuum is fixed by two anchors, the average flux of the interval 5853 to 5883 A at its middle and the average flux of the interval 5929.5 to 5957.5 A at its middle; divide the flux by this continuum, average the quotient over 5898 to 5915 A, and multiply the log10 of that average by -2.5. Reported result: 0.117 mag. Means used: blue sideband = 0.889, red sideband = 0.889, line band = 0.798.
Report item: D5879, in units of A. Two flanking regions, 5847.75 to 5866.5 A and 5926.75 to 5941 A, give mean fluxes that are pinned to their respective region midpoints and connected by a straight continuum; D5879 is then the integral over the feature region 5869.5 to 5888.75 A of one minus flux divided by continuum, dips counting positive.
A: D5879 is 1.01 A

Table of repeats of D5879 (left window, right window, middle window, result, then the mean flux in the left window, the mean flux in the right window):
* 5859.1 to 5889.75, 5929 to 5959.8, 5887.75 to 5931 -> 3.73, 0.851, 0.889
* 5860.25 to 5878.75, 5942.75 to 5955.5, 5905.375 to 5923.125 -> 0.92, 0.891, 0.895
